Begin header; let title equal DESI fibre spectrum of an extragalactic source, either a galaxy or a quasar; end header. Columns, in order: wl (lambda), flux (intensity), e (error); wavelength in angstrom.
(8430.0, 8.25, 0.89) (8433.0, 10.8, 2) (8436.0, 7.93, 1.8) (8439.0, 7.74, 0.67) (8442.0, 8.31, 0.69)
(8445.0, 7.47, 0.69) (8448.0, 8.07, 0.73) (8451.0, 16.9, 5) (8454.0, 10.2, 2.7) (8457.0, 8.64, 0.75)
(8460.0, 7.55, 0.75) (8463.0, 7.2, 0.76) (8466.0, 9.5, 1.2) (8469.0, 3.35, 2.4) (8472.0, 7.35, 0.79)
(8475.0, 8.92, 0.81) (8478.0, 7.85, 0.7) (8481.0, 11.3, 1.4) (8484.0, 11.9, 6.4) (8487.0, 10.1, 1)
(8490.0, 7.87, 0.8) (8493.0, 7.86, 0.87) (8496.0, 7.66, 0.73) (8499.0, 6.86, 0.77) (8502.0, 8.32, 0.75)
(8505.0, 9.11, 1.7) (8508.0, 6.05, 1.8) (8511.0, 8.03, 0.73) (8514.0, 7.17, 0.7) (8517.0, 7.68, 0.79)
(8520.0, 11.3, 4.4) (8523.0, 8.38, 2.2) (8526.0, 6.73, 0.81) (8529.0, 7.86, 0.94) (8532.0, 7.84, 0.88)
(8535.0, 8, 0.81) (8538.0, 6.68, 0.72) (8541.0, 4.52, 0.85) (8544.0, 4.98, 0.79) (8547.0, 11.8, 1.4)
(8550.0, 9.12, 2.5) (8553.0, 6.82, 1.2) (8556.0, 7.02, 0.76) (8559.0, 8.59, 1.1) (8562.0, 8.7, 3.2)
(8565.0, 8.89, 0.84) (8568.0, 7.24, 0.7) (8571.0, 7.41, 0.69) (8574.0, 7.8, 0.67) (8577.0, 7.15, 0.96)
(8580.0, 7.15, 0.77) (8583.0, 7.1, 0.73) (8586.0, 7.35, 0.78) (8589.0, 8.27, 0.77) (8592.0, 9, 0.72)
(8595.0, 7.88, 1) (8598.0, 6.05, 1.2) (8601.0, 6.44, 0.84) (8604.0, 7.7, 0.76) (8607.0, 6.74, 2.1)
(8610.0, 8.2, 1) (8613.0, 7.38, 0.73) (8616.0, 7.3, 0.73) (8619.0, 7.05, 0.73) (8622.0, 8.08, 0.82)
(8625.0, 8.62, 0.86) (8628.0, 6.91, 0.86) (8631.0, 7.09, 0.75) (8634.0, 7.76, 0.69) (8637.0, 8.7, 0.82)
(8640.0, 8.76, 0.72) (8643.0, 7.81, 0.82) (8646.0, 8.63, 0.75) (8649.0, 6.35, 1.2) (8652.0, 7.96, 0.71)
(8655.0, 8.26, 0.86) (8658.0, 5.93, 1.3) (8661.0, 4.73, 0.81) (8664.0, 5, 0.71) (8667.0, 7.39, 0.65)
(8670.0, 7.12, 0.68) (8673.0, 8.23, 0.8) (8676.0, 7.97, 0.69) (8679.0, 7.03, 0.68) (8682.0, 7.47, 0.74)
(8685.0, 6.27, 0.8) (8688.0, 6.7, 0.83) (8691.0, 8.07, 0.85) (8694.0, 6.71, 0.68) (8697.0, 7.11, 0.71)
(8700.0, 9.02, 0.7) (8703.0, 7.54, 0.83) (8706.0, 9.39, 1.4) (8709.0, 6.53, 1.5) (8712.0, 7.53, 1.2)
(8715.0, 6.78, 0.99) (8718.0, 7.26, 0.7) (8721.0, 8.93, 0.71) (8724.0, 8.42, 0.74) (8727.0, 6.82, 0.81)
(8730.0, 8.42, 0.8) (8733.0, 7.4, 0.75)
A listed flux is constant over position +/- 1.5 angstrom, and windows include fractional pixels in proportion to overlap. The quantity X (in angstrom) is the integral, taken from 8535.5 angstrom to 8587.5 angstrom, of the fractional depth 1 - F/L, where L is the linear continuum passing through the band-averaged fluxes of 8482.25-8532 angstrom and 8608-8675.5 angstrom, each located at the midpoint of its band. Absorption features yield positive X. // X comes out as 2.6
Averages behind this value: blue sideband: 8.31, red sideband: 7.42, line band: 7.56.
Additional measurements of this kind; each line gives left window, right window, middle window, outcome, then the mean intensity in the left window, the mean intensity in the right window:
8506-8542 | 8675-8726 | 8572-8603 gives 0.6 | 7.58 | 7.56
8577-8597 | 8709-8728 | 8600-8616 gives 0.7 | 7.7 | 7.56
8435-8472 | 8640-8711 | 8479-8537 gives -1.2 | 8.53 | 7.3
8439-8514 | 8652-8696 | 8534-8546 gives 2.7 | 8.55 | 6.96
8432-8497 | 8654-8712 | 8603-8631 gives 0.6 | 8.83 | 7.18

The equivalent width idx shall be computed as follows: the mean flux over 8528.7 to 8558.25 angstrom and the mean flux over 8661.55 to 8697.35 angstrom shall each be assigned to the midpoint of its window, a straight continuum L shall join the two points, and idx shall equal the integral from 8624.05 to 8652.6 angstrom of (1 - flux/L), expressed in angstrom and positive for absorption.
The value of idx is -2.7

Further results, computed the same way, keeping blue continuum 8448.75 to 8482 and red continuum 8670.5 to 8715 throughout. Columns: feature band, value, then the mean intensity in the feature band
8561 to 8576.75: 0.7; 7.92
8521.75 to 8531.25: 1.0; 7.65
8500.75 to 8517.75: 1.8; 7.72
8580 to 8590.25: 0.9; 7.49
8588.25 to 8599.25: 0.4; 7.81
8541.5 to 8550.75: 0.3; 8.15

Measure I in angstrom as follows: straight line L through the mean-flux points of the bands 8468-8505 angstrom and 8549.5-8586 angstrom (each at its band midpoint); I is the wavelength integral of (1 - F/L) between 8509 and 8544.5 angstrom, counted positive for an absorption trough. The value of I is 2.5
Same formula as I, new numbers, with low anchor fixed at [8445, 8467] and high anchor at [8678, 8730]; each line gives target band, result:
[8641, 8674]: 3.65 angstrom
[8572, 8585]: 1.91 angstrom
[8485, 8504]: 2.10 angstrom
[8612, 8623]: 1.09 angstrom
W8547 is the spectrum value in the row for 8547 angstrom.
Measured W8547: 11.8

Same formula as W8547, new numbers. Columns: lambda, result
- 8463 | 7.2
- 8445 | 7.47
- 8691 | 8.07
